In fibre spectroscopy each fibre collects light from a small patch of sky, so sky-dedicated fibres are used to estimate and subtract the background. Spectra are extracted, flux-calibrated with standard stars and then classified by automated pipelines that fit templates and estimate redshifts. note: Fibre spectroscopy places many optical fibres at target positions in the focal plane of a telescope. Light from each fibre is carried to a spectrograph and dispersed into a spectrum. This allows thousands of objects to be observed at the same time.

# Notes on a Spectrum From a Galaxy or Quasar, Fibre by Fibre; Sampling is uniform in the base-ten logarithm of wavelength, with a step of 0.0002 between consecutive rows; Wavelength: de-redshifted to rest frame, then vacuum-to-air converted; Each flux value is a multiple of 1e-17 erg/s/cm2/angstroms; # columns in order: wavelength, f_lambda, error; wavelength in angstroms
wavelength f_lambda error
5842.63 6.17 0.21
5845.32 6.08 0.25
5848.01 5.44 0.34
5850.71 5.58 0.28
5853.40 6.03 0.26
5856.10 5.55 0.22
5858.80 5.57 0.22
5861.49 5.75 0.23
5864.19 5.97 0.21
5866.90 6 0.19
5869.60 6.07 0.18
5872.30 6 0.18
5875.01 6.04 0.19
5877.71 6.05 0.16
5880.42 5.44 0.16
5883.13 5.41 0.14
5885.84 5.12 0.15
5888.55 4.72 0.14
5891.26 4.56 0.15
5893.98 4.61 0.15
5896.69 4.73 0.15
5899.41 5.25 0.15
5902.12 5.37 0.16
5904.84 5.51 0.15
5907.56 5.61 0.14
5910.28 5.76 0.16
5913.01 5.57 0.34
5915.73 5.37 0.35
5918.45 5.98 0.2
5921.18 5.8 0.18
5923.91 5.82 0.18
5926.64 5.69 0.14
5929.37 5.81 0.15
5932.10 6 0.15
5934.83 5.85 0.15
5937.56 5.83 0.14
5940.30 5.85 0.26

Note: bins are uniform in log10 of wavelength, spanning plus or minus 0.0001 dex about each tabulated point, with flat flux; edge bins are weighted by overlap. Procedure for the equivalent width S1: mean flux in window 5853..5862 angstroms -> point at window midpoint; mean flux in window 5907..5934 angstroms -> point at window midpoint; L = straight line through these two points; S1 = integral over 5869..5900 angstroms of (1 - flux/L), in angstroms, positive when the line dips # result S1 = 2.2 angstroms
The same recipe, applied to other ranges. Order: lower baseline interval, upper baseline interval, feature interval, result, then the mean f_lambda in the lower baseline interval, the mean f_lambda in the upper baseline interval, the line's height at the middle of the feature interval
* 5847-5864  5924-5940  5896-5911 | 1.0 angstroms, 5.68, 5.84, 5.78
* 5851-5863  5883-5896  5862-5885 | -2.6 angstroms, 5.72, 4.83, 5.27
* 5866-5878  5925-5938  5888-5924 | 3.6 angstroms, 6.04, 5.84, 5.92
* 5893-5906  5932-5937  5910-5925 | -0.5 angstroms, 5.1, 5.9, 5.51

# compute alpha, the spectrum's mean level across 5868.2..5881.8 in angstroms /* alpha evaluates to 5.92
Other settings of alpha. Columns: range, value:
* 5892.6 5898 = 4.67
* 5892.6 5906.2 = 5.09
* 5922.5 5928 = 5.75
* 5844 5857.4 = 5.73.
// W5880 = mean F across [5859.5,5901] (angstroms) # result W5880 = 5.45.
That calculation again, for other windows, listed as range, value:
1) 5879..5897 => 4.96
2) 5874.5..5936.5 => 5.48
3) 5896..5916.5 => 5.42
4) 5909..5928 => 5.71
